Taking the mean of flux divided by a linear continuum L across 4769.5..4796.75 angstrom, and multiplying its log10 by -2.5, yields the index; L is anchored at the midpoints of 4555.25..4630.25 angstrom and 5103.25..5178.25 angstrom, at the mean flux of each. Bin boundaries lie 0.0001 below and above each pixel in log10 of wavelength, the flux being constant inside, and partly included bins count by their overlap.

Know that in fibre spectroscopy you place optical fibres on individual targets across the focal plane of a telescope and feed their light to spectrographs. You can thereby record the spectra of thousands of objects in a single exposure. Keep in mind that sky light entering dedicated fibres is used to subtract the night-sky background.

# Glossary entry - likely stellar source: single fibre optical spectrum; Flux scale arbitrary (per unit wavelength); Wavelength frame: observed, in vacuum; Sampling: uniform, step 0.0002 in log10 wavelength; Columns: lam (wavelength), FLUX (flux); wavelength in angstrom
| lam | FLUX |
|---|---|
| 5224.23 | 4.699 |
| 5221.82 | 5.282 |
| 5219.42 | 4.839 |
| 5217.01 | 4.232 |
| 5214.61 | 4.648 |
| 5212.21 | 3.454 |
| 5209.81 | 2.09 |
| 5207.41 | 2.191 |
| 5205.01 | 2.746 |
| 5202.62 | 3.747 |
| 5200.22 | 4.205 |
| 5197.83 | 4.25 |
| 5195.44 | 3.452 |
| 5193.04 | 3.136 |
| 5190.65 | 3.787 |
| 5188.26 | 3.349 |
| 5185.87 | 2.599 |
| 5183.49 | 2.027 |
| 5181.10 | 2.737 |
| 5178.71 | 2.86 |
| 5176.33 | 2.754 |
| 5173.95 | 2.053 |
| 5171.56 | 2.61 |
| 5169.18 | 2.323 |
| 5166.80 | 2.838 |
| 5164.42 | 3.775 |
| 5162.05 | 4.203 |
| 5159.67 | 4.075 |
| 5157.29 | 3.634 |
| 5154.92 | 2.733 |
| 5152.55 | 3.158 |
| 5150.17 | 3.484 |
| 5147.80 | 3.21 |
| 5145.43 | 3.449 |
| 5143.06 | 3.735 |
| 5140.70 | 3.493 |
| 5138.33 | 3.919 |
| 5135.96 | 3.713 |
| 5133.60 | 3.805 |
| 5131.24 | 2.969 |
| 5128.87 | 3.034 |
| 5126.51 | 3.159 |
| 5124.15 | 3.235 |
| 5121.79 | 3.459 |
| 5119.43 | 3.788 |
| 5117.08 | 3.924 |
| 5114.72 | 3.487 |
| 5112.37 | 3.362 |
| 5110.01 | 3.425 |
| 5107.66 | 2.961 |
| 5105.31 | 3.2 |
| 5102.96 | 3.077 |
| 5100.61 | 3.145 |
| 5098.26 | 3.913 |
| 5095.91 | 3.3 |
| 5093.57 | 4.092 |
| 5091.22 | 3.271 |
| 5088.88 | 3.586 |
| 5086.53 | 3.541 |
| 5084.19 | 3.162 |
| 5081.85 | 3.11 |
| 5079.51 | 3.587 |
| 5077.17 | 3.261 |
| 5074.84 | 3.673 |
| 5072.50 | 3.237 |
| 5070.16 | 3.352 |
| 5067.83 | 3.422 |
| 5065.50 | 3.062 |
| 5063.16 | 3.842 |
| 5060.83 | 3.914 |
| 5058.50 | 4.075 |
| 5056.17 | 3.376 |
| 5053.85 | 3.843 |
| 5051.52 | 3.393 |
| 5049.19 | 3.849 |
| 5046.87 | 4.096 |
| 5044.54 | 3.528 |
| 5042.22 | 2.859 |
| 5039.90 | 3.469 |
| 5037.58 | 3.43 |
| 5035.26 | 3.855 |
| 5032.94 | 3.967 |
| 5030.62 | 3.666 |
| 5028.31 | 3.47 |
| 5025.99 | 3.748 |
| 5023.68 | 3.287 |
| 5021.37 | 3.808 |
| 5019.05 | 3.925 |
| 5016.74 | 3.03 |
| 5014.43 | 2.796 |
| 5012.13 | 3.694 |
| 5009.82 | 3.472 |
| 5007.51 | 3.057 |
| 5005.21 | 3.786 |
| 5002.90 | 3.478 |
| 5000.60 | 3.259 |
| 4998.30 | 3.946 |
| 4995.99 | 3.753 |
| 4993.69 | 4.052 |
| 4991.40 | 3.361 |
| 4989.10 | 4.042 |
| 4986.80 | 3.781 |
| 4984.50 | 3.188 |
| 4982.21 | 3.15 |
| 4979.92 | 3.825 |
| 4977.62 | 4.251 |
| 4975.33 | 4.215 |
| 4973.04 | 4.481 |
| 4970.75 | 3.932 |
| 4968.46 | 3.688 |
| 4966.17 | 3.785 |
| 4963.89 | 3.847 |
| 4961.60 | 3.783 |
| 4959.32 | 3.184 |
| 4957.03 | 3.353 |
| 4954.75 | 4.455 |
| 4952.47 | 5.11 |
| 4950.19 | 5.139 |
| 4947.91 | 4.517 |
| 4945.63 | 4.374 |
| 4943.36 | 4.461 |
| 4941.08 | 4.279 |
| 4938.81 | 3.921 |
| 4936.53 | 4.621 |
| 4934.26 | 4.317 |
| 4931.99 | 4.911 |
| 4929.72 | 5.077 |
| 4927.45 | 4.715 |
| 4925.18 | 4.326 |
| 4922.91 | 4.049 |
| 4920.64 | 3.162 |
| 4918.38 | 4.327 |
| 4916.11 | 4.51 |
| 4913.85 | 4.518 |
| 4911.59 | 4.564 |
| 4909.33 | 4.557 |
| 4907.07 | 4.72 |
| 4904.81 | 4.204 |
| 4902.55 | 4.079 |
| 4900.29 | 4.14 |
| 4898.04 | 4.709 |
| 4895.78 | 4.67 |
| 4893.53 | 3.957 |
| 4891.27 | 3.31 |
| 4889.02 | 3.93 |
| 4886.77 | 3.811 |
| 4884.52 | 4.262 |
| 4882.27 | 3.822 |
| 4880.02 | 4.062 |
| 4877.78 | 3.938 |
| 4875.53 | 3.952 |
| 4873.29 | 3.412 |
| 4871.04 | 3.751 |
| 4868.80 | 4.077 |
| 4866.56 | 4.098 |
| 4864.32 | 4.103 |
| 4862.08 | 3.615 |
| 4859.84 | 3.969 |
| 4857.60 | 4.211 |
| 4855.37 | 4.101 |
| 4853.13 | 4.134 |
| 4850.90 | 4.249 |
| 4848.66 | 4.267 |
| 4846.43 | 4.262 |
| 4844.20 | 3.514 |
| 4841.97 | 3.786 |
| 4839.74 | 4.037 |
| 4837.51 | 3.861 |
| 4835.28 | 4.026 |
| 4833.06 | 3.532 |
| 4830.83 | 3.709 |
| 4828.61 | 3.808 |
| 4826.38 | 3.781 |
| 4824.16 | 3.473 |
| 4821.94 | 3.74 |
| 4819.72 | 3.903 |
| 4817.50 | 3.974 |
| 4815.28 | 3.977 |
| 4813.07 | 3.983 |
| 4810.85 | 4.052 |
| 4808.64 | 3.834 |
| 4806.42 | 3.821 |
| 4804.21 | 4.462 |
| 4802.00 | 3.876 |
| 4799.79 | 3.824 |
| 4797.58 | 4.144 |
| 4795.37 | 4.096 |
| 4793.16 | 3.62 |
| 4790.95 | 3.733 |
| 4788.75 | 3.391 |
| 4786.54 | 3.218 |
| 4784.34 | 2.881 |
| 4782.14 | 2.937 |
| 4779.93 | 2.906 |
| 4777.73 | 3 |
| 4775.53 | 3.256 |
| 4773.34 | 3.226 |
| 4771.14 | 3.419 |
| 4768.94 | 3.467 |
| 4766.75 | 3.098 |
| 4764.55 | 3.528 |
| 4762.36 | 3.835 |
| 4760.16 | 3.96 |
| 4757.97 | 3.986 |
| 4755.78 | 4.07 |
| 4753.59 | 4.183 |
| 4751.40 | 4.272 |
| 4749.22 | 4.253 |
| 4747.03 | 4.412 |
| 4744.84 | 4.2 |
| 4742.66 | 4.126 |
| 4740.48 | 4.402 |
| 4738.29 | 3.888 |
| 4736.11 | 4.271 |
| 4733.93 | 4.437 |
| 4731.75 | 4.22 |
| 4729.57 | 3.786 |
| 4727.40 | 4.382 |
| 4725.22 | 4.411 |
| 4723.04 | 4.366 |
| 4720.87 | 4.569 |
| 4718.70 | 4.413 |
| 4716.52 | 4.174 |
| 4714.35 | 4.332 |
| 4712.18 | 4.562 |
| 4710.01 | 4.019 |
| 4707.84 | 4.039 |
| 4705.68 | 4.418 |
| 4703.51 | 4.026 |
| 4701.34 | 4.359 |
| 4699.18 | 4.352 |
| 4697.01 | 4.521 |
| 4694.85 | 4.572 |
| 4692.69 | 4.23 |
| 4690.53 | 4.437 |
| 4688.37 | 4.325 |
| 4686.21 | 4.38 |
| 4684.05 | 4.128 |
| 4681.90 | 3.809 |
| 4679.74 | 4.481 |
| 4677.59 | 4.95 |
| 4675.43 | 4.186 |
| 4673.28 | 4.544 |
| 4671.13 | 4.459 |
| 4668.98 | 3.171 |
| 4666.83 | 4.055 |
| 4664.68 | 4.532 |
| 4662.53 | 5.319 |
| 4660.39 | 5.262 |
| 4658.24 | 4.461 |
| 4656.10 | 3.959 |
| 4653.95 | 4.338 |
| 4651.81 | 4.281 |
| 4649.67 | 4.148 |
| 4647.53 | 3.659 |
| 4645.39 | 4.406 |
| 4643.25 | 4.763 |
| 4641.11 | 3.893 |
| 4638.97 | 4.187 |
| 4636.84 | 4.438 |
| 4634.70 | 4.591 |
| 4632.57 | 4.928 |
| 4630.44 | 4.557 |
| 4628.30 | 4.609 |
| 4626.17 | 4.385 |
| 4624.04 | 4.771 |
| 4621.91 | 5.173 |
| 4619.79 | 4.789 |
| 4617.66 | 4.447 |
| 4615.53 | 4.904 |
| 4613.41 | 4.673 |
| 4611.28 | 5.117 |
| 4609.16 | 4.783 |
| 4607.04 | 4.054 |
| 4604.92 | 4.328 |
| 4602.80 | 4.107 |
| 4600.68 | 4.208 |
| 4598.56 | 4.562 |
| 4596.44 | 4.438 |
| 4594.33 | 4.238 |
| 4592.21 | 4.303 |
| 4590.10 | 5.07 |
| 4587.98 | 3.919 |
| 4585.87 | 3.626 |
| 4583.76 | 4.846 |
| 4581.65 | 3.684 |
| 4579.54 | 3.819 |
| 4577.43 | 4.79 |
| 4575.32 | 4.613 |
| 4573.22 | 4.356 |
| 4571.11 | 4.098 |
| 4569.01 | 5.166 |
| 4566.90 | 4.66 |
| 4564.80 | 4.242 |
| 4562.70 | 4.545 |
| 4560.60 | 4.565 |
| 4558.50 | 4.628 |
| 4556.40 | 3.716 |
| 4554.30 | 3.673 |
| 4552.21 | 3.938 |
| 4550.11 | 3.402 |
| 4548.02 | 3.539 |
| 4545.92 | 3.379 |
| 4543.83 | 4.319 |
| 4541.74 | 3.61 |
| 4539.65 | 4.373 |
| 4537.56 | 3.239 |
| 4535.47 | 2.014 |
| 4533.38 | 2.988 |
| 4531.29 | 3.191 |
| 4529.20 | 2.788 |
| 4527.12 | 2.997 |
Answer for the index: 0.22 mag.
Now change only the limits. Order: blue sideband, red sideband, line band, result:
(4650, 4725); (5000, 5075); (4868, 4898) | -0.014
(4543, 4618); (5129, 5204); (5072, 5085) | 0.029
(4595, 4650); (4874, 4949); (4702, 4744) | 0.040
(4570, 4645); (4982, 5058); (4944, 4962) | -0.150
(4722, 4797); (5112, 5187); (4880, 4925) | -0.163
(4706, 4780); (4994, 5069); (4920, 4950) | -0.185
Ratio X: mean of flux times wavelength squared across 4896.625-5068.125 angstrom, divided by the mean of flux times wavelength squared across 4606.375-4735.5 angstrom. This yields 1.01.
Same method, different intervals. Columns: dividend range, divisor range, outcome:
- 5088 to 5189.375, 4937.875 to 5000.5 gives 0.88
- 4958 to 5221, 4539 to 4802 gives 0.99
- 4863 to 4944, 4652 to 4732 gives 1.06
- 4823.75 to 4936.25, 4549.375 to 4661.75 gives 1.04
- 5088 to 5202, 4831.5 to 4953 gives 0.88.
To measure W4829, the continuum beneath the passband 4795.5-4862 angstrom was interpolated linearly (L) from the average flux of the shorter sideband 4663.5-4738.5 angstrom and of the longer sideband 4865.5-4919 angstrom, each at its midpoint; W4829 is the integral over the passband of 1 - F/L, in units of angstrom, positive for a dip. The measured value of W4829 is 3.96 angstrom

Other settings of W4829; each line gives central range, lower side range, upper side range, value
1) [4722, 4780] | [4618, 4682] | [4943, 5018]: 4.6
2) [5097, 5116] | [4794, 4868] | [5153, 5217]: 0.2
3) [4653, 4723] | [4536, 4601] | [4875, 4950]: -2.5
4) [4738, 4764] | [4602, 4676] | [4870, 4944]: 1.4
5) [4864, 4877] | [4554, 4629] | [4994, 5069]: 0.0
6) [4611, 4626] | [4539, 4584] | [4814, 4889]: -2.5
